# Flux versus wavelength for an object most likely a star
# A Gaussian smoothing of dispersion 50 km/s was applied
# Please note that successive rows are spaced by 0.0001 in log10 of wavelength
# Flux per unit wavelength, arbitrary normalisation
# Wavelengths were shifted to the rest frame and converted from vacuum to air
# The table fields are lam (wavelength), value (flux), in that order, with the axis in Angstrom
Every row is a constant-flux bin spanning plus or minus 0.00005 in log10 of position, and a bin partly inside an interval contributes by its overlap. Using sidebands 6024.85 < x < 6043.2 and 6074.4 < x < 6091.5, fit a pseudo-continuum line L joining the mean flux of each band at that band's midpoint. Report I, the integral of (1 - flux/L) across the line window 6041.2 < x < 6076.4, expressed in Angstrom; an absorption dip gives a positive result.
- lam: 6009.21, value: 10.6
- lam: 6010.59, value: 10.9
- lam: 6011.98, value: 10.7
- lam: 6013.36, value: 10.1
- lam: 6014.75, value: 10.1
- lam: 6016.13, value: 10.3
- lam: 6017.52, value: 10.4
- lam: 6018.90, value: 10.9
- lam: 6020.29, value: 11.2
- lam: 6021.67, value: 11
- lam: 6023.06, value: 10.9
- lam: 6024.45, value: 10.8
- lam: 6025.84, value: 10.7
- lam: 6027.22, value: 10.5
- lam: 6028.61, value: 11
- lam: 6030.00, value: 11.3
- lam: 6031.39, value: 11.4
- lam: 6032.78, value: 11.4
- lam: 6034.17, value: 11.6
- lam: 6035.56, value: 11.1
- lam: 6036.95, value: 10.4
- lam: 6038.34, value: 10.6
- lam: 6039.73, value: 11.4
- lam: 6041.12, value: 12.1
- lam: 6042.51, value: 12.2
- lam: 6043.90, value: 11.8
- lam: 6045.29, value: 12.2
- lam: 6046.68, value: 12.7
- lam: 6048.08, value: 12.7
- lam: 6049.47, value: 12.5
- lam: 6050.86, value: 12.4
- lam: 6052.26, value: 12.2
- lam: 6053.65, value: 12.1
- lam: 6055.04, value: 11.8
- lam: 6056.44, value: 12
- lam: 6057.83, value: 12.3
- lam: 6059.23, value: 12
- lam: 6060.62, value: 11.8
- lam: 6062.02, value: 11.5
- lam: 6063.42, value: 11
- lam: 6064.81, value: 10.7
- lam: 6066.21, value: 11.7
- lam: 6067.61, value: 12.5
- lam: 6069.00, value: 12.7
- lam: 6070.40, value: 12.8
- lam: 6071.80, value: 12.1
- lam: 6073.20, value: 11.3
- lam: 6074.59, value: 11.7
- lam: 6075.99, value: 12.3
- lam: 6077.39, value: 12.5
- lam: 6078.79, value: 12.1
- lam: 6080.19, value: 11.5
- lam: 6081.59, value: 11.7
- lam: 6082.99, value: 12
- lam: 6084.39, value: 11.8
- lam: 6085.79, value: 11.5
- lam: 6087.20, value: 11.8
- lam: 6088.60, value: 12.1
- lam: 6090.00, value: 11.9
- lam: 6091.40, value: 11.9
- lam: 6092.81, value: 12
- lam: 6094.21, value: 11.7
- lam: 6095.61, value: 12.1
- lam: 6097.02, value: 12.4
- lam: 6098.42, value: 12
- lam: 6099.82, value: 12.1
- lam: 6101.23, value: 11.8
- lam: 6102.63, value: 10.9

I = -1.5 Angstrom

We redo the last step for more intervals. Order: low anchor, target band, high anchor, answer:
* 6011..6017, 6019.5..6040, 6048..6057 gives 0.1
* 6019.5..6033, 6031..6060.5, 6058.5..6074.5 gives -1.2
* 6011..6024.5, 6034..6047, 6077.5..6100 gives -0.6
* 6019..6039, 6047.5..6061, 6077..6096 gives -1.0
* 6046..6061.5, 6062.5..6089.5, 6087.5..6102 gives 0.5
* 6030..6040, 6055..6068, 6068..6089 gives -0.1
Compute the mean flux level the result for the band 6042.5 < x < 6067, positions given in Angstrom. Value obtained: 12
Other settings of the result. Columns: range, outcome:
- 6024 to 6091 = 11.8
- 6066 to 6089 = 12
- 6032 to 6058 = 11.9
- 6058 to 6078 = 11.9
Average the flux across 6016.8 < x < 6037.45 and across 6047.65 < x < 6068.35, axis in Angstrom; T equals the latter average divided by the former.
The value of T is 1.1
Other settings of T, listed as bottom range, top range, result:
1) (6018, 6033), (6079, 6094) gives 1.08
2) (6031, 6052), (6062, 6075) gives 1.00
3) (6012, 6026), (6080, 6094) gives 1.11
